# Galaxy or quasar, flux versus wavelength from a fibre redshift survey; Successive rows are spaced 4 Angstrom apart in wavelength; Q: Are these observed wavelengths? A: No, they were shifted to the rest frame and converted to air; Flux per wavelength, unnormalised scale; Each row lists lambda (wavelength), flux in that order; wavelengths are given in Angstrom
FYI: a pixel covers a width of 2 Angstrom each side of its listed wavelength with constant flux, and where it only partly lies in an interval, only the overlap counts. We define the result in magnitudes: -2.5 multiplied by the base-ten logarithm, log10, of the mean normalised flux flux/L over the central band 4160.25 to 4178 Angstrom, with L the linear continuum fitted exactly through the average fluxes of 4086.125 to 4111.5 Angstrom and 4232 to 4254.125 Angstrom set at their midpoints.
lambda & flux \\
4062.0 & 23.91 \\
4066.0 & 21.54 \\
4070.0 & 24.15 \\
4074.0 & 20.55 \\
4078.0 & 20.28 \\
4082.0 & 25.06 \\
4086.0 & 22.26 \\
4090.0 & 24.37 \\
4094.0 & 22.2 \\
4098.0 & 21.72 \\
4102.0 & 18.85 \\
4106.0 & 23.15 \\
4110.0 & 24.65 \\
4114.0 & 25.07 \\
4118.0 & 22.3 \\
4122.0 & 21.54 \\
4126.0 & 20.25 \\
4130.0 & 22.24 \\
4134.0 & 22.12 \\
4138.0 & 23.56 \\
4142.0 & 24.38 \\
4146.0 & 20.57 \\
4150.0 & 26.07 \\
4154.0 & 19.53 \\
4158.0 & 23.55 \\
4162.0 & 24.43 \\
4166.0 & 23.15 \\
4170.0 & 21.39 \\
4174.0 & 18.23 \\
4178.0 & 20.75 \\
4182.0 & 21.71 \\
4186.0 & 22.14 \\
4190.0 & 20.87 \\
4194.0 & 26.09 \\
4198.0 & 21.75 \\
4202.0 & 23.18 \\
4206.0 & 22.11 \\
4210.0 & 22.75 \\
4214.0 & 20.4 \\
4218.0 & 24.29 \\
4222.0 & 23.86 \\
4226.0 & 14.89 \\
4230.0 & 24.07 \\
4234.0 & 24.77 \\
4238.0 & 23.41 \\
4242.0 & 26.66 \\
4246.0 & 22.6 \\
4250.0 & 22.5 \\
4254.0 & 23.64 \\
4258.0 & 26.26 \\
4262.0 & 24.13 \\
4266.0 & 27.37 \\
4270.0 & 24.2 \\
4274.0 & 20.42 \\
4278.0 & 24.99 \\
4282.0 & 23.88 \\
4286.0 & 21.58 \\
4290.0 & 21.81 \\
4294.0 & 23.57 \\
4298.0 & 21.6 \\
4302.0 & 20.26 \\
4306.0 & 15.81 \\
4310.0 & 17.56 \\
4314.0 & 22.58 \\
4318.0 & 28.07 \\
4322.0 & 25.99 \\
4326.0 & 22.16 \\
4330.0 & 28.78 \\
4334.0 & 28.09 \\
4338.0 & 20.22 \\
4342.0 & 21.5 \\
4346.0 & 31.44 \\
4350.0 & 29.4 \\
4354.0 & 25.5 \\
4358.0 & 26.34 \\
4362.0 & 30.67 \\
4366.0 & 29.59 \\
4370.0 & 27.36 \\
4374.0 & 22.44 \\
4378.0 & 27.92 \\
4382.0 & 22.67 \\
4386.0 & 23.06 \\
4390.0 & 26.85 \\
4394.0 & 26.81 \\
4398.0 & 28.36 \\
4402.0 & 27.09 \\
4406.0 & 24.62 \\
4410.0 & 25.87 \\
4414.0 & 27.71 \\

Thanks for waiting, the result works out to 0.07 mag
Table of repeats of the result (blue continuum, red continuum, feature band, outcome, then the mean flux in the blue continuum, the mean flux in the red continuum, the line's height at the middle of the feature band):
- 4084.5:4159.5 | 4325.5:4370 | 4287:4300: 0.161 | 22.5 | 26.9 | 25.8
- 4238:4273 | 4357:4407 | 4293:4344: 0.122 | 24.5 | 26.5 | 25.5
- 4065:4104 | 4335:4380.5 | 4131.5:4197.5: 0.048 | 22.1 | 26.6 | 23.4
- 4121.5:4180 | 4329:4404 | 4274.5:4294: 0.087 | 22.1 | 26.5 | 24.8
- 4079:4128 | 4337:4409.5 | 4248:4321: 0.101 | 22.6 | 26.3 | 25.1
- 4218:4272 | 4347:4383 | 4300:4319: 0.242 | 23.7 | 27.1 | 25.6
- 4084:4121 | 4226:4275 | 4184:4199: 0.029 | 22.7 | 23.9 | 23.4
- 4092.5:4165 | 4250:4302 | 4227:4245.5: -0.037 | 22.6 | 23.4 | 23.2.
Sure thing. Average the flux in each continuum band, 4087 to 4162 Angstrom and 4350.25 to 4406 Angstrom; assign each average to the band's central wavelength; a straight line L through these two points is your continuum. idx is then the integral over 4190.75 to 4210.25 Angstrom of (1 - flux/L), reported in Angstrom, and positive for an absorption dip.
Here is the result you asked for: 0.6 Angstrom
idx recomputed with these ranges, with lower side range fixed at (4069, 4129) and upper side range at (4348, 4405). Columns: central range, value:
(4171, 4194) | 2.4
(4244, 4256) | 0.9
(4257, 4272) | -0.3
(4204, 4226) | 2.0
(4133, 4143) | -0.2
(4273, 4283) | 0.7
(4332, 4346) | 0.9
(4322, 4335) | -0.1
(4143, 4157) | 0.5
